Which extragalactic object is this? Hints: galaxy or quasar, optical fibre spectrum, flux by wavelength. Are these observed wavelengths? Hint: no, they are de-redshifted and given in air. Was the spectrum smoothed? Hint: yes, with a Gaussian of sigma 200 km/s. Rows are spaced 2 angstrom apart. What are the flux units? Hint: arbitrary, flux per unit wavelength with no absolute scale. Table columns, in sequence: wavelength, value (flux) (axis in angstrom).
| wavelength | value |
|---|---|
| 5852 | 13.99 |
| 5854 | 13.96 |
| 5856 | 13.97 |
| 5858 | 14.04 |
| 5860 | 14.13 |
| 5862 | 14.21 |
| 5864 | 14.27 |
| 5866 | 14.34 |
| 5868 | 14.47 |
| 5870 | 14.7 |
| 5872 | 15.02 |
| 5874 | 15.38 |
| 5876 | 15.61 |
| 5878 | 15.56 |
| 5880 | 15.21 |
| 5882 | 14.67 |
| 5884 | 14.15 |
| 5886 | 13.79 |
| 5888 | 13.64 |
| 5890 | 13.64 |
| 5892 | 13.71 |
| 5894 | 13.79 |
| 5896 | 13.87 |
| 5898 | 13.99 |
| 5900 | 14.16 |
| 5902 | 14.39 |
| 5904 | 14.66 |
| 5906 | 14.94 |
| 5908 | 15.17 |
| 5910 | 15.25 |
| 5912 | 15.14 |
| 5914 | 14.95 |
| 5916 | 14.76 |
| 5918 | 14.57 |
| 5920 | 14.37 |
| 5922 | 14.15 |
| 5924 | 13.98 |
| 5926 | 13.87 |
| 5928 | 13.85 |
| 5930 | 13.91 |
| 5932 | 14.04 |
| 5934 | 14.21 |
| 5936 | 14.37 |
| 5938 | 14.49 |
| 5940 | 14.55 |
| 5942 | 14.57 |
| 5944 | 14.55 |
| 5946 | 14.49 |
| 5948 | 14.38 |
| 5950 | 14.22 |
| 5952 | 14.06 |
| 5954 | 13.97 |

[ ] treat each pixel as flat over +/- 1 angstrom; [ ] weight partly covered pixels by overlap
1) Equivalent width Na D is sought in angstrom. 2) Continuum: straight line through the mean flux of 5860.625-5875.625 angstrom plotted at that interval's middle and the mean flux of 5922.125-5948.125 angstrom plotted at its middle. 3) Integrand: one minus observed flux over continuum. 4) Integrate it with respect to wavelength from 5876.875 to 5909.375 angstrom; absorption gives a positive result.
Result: 0.34 angstrom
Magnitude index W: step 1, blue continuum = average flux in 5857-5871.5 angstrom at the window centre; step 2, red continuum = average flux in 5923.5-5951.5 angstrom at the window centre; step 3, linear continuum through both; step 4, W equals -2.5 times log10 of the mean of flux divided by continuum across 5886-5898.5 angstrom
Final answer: 0.04 mag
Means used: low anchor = 14.3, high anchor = 14.2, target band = 13.8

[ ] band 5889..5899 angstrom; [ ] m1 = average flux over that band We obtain 13.8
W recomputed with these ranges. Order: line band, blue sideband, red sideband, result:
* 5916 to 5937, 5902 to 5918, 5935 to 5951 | 0.039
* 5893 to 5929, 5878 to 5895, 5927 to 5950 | -0.016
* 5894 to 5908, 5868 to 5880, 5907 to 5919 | 0.050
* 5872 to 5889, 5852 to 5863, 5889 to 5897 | -0.069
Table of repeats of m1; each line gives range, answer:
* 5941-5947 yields 14.5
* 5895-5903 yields 14.1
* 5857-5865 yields 14.2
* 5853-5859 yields 14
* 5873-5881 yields 15.4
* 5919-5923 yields 14.3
